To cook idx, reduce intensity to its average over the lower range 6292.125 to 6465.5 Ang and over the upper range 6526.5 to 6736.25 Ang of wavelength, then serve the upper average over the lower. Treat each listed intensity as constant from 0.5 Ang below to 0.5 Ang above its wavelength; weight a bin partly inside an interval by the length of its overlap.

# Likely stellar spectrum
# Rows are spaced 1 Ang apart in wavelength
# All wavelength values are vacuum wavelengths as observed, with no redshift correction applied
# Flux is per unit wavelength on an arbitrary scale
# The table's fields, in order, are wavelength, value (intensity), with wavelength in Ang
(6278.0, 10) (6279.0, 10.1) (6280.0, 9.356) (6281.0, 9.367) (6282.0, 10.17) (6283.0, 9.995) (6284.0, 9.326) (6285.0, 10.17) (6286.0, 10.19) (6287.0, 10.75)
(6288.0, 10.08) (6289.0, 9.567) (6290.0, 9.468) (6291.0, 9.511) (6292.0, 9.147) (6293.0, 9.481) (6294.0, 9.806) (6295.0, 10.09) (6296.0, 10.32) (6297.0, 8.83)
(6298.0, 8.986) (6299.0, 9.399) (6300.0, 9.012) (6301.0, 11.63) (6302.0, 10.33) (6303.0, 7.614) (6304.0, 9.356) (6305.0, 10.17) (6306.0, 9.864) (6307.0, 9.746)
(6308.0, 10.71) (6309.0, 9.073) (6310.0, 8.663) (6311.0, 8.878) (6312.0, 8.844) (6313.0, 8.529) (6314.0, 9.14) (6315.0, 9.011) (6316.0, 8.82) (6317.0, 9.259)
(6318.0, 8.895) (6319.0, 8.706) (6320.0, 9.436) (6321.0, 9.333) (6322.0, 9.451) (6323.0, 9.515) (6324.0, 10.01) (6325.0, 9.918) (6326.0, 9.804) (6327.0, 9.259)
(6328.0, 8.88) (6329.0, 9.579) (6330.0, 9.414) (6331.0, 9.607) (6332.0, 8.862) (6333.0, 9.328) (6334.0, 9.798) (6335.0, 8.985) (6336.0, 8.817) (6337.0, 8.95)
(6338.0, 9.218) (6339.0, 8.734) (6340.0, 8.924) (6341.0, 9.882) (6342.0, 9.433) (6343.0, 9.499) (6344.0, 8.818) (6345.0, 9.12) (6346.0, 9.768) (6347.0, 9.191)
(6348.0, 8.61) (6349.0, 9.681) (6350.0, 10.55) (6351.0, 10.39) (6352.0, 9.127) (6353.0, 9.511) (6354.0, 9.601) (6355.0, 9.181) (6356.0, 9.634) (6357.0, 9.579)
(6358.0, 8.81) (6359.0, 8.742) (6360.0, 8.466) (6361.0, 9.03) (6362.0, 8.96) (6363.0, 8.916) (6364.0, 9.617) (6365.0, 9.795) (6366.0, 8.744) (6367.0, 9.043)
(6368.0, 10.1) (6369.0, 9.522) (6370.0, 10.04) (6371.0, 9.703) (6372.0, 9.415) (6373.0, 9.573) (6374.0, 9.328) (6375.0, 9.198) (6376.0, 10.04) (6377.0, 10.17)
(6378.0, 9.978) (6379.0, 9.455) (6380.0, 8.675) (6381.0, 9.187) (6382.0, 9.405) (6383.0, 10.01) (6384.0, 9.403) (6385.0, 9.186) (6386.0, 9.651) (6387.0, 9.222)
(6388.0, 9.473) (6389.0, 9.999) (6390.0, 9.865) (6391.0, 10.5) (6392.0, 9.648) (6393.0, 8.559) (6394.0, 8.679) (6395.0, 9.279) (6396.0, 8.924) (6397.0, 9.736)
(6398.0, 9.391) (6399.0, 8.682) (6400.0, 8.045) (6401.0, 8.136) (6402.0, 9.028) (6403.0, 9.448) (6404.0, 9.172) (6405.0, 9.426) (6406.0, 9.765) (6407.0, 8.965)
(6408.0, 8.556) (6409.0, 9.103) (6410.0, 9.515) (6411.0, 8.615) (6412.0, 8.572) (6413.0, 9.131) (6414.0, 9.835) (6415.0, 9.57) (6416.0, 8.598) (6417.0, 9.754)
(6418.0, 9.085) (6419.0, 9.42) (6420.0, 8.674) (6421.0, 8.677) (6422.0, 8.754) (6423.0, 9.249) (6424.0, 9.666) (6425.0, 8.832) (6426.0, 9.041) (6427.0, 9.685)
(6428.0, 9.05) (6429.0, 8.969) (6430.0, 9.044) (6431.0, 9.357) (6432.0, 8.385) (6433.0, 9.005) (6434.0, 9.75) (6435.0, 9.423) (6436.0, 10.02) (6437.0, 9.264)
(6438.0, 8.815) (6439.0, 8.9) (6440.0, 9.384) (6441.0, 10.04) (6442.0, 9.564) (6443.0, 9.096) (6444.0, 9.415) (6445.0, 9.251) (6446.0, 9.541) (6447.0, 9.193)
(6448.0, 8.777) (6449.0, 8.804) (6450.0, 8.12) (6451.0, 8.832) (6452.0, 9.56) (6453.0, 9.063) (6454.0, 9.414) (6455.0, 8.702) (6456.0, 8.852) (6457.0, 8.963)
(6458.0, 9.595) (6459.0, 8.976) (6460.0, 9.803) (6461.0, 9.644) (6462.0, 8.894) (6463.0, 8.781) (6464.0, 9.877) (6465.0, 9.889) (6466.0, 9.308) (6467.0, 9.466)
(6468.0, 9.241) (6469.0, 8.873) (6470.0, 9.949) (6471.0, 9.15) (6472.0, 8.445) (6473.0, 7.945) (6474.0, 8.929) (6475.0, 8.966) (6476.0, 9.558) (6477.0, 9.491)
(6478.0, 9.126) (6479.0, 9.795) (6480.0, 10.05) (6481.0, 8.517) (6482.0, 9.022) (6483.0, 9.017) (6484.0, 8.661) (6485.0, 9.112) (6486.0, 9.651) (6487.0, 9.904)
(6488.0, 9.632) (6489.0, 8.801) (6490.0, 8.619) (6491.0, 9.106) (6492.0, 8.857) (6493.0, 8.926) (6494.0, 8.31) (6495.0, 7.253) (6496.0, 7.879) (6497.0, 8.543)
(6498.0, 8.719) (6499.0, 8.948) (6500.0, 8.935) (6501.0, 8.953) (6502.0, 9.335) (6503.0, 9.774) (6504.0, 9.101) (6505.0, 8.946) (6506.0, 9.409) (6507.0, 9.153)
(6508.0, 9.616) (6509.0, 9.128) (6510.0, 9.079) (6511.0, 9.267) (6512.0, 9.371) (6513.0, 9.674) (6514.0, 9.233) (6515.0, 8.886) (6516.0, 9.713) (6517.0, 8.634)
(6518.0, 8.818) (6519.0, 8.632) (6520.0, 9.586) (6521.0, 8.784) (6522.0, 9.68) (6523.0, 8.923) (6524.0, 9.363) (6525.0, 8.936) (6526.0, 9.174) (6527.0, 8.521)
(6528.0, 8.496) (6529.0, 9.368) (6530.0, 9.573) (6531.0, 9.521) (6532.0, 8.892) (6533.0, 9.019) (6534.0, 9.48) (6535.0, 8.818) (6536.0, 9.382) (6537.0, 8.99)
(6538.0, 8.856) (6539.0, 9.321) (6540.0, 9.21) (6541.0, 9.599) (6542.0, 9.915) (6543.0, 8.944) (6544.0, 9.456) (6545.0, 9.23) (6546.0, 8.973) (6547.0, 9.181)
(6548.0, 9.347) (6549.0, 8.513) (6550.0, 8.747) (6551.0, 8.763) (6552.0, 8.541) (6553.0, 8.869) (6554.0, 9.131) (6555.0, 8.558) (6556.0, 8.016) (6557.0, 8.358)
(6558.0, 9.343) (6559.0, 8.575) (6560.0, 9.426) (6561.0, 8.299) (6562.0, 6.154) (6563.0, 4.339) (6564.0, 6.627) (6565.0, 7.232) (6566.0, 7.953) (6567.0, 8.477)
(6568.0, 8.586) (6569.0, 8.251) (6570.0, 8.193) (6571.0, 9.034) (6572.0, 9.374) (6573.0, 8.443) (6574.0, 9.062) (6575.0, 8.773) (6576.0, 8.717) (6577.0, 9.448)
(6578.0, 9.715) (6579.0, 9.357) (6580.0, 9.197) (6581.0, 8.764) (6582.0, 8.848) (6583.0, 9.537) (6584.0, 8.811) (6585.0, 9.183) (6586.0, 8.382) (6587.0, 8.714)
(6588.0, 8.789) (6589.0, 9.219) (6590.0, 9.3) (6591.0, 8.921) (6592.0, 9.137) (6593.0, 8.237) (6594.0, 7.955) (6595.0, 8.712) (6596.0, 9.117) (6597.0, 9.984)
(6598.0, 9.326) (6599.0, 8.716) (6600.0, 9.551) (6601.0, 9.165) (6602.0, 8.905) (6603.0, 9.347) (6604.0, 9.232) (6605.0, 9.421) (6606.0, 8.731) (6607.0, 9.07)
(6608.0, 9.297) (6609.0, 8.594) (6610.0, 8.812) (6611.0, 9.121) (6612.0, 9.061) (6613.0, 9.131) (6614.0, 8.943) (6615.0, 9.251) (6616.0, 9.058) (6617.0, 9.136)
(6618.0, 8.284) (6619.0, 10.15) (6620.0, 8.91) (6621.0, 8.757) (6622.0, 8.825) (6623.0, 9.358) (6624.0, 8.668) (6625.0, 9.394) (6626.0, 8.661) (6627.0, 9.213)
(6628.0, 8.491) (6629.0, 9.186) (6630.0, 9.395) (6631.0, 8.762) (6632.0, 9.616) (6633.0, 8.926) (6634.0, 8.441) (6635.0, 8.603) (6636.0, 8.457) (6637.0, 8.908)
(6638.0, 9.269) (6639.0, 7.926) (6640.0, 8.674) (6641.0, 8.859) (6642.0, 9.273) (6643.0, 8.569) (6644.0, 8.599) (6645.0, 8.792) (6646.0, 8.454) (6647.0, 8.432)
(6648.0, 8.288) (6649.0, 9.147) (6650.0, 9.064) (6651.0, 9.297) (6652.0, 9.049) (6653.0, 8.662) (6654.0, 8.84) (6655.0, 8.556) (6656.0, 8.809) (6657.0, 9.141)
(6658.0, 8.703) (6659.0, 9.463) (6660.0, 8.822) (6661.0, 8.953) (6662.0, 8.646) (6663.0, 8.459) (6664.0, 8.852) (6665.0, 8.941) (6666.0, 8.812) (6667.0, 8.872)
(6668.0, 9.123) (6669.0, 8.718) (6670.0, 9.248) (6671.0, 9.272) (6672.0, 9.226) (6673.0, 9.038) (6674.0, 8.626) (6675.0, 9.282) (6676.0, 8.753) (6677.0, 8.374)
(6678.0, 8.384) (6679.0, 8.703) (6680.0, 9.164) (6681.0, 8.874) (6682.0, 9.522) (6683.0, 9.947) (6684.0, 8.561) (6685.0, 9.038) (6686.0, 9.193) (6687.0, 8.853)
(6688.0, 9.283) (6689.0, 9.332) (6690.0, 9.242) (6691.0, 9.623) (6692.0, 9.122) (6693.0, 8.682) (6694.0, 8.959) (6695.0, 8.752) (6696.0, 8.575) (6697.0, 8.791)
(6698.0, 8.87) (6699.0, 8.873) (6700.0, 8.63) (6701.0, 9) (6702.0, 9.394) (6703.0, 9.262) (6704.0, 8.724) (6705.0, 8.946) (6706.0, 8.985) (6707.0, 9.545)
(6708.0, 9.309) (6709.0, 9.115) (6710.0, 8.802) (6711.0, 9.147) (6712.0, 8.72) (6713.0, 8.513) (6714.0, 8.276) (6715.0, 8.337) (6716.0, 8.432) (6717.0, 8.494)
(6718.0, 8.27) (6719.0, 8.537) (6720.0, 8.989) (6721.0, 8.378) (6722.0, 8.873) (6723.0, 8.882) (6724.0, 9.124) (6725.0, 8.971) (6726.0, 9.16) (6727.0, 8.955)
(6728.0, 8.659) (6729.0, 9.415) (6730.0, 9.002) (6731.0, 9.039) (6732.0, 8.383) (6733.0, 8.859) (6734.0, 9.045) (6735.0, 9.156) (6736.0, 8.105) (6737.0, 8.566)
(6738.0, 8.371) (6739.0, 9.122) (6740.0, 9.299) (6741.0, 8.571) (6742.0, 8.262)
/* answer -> 0.95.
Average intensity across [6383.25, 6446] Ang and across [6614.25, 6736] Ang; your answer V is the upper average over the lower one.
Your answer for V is 1.0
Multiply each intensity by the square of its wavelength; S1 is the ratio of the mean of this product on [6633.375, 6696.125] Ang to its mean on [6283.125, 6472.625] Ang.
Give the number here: 1.04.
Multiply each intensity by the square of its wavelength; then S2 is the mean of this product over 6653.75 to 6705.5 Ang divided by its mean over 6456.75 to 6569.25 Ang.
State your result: 1.05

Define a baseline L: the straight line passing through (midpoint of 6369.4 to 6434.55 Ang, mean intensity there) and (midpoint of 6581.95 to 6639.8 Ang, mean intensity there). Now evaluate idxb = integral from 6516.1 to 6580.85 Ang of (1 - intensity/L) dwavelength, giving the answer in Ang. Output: 1.9 Ang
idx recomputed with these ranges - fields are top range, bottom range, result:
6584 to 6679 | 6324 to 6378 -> 0.95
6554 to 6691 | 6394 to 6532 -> 0.97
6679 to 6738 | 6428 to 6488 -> 0.97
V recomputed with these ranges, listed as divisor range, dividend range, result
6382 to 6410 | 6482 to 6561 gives 0.98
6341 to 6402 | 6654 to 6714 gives 0.96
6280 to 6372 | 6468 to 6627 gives 0.95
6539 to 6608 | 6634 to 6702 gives 1.01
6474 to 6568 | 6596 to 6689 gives 1.01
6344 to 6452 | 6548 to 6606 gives 0.94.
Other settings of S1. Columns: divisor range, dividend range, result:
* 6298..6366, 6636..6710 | 1.06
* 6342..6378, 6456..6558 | 1.01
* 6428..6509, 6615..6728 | 1.04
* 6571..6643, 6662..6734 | 1.02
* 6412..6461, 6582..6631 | 1.03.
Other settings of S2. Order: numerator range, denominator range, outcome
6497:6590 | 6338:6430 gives 1.01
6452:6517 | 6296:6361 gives 1.03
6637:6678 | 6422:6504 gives 1.03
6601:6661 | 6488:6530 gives 1.03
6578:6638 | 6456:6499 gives 1.03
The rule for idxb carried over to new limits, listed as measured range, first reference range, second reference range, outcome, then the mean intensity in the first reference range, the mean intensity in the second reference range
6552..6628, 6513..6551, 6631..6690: 1.98 Ang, 9.13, 8.89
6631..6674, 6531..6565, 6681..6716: 0.22 Ang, 8.68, 8.99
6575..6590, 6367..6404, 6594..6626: 0.11 Ang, 9.4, 9.07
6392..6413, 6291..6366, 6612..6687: 0.57 Ang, 9.35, 8.92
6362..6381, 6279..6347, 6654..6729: -0.27 Ang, 9.44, 8.91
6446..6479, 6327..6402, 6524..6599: -0.28 Ang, 9.33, 8.8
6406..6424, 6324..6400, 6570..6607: 0.38 Ang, 9.38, 9.02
